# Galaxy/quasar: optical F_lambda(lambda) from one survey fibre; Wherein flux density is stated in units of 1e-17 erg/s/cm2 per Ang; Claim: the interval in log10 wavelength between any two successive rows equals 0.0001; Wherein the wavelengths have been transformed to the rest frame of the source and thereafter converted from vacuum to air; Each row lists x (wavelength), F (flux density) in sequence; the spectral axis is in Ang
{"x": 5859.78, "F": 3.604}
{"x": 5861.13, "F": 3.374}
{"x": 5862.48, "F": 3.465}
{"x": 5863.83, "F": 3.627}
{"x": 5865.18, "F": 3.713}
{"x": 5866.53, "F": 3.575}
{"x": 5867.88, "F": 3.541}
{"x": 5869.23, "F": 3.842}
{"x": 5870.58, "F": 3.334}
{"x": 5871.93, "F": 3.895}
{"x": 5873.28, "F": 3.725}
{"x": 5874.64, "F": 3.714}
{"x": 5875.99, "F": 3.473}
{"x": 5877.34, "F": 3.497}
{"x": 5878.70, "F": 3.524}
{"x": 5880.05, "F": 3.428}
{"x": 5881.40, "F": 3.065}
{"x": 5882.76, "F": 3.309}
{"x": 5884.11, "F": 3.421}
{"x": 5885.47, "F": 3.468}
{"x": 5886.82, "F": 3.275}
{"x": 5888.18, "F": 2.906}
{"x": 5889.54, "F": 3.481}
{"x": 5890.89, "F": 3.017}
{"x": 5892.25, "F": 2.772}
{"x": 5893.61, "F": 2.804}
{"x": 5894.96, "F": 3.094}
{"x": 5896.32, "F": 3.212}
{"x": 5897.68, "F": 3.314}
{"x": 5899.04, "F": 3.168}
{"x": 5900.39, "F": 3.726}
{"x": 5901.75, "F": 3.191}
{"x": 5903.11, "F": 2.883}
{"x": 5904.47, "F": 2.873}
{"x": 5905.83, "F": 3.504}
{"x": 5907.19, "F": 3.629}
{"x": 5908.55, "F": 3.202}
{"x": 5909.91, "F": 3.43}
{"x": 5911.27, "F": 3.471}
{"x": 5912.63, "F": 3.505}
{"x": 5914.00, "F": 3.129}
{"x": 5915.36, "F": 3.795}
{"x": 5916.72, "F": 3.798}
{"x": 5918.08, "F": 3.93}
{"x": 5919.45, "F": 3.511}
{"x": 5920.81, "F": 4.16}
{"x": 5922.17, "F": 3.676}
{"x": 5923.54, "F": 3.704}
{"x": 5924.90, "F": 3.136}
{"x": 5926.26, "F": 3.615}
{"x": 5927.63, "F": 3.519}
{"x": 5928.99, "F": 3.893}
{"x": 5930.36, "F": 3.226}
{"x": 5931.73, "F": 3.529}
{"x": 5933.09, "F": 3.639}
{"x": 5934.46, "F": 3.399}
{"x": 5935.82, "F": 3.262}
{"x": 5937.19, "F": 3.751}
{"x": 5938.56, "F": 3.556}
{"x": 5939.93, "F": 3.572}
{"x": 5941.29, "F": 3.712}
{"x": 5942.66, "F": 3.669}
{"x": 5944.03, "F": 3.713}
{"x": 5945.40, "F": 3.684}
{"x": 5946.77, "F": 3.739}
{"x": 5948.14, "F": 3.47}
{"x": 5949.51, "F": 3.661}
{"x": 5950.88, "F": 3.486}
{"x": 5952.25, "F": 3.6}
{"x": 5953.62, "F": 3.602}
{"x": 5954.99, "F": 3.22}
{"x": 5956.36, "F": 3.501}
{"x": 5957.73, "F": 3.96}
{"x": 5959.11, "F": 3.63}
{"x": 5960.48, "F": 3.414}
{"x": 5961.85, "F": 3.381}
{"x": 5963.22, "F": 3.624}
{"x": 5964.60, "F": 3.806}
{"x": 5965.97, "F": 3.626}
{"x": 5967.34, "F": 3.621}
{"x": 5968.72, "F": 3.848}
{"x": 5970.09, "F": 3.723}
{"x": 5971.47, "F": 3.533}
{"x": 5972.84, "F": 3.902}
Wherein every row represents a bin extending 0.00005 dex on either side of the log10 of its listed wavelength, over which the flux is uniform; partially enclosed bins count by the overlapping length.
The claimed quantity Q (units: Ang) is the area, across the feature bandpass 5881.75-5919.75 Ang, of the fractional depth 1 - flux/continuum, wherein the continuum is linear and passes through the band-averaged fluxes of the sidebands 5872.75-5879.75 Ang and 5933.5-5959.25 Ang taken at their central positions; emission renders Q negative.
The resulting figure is 2.8 Ang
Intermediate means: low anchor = 3.57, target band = 3.31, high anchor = 3.59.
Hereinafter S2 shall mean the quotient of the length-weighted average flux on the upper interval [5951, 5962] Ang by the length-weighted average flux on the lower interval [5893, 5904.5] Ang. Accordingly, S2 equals 1.1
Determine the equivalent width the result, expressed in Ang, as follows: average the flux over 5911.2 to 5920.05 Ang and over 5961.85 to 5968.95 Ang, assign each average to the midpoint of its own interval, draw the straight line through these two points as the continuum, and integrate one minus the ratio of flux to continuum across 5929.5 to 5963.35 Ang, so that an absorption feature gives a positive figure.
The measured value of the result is 0.7 Ang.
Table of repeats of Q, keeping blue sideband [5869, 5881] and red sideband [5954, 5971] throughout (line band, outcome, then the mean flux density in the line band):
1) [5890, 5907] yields 2.1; 3.15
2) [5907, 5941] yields 0.3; 3.56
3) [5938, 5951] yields -0.1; 3.63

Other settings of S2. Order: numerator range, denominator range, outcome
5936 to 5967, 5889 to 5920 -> 1.08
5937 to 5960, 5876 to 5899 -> 1.12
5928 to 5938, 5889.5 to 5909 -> 1.11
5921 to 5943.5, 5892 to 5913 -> 1.10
